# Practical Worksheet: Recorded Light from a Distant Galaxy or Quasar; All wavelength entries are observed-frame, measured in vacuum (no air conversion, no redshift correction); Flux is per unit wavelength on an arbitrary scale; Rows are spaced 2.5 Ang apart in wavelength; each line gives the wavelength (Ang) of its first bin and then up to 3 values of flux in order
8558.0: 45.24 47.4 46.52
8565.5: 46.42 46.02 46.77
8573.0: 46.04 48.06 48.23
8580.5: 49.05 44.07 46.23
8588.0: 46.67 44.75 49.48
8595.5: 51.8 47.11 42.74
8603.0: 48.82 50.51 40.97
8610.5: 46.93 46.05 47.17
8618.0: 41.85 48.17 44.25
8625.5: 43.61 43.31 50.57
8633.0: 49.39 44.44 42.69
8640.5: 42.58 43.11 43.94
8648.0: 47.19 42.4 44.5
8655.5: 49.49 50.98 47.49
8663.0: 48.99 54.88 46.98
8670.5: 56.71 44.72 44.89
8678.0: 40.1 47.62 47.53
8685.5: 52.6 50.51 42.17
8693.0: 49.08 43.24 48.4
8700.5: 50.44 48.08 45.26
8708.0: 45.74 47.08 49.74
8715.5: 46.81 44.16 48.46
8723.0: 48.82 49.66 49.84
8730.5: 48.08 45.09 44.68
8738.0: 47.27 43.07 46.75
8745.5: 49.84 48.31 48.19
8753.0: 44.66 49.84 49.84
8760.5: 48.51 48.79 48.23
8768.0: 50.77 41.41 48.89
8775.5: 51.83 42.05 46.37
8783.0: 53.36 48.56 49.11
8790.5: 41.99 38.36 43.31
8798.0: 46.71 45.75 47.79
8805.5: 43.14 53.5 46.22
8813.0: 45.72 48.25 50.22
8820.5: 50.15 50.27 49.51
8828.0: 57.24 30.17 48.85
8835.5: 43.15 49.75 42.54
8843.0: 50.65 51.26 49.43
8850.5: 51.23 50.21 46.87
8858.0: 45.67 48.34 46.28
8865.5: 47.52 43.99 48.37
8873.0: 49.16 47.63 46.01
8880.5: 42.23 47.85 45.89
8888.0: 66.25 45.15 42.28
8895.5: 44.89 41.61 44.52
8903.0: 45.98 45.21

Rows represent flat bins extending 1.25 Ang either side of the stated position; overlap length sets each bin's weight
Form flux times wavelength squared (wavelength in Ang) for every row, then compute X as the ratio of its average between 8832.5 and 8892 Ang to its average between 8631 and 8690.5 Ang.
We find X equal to 1.07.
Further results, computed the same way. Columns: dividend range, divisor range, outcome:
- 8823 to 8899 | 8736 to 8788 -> 1.01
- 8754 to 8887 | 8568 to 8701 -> 1.06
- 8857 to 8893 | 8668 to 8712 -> 1.05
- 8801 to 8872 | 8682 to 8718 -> 1.04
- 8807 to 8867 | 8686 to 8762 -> 1.04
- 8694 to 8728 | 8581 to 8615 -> 1.04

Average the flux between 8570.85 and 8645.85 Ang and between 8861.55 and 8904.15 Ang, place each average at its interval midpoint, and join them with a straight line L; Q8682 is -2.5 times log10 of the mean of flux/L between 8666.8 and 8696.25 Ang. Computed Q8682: -0.02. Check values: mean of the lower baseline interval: 46.1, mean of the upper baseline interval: 46.8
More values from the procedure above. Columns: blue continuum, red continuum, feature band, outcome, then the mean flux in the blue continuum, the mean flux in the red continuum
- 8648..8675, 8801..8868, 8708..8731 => 0.01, 48.5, 47.7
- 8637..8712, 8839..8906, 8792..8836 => 0.01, 47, 47.3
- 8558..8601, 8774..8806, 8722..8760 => -0.03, 46.9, 46.1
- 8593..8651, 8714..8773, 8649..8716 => -0.02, 45.8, 47.5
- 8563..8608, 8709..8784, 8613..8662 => 0.04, 47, 47.7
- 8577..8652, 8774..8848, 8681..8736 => -0.02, 45.9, 47.1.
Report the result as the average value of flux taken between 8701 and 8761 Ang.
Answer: 47.4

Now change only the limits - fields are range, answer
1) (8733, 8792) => 47.4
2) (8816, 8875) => 47.9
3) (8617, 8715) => 46.8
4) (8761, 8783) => 47.7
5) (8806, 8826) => 49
